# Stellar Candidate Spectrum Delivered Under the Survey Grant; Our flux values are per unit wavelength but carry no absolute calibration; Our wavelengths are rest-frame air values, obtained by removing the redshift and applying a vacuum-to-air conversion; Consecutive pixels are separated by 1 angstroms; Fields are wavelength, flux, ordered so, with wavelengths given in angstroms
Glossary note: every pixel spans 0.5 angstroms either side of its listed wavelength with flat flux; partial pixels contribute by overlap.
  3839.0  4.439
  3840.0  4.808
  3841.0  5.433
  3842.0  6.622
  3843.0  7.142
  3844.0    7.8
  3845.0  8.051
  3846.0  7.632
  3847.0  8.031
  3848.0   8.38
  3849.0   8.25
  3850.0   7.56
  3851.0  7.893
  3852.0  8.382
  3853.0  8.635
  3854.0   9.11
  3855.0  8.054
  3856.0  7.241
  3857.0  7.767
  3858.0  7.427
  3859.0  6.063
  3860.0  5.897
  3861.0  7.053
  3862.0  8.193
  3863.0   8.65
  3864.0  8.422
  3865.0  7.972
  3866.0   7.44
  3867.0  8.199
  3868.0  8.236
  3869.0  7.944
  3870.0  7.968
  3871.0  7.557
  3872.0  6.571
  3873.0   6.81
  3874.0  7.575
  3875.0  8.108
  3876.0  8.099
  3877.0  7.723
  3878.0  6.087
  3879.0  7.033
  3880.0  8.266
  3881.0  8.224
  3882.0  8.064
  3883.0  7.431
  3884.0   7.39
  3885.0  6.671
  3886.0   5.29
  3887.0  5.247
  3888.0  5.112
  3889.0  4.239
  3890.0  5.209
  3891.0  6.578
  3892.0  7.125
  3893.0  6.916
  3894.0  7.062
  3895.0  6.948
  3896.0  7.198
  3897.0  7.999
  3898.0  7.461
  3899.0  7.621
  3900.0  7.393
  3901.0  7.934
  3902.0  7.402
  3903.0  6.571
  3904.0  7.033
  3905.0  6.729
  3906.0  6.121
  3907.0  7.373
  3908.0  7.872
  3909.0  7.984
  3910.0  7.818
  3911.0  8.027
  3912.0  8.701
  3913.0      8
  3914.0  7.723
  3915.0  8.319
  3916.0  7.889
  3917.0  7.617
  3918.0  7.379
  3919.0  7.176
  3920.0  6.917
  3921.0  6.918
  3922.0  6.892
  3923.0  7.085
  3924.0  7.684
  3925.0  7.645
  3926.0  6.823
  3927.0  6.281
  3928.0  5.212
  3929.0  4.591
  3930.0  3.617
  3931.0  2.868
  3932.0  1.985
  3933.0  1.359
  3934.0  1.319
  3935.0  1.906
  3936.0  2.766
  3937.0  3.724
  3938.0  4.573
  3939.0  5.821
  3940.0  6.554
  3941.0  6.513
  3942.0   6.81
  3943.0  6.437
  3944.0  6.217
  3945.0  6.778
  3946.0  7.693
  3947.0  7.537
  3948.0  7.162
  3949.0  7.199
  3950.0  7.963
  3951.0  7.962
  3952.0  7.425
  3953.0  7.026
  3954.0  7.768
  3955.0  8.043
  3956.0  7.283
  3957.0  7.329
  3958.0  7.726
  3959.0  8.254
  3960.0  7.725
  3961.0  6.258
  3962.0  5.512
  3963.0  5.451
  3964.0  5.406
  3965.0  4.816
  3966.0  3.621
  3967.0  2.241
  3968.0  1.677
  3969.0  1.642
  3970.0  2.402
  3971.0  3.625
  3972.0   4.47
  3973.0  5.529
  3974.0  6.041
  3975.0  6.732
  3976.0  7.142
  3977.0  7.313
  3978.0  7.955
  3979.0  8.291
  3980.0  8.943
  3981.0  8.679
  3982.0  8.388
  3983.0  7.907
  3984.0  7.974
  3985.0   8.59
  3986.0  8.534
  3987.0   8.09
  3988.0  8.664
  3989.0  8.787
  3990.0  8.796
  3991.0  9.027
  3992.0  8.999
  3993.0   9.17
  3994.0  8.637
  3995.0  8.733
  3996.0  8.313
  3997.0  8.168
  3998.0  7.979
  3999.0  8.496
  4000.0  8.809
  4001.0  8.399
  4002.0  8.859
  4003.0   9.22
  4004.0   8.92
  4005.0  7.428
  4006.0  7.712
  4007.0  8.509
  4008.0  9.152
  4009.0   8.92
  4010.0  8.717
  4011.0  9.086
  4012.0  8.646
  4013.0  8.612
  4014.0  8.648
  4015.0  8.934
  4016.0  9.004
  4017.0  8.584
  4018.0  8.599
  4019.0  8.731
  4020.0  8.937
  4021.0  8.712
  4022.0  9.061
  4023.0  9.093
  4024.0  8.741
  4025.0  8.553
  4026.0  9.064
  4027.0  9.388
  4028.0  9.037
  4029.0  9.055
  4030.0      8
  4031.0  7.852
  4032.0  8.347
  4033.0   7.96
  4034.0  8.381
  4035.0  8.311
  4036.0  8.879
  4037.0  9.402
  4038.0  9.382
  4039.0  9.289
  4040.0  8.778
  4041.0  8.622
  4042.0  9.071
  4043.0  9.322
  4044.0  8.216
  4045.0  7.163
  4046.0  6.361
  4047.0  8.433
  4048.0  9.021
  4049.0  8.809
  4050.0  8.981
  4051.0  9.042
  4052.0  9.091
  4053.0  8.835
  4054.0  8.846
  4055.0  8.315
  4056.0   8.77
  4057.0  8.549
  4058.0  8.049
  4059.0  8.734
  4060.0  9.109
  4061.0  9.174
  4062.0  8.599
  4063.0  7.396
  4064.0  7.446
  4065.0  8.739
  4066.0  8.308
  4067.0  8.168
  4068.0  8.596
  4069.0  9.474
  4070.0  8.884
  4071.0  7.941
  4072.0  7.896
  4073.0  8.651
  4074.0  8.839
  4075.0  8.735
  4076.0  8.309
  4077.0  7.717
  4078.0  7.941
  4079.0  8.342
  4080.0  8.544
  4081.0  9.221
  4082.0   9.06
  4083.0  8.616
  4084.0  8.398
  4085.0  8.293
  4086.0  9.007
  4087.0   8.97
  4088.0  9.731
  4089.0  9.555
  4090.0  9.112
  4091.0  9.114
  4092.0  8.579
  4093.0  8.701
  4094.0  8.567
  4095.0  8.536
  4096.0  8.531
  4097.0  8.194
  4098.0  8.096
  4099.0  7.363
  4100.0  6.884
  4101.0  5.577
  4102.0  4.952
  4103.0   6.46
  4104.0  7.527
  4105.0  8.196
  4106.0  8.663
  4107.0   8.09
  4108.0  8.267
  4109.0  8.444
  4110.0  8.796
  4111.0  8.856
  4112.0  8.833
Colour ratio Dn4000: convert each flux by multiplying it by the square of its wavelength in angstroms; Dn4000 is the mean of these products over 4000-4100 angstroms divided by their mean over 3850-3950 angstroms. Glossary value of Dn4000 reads 1.36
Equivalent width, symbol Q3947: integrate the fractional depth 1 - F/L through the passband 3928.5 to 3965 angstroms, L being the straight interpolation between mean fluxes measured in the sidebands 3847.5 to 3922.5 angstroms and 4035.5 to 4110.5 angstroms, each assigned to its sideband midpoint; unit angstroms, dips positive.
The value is 9.0 angstroms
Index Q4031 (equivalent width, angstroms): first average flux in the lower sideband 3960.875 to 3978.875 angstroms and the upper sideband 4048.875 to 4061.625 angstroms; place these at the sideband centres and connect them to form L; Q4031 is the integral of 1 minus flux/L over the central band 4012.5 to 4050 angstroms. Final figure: -4.9 angstroms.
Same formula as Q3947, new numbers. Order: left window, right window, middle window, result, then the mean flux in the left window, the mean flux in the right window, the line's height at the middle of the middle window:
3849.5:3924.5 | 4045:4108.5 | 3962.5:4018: 3.01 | 7.36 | 8.35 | 7.9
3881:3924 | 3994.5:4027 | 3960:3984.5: 7.09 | 7.13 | 8.68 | 8.13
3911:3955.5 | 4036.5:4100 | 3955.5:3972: 4.16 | 6.24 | 8.58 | 6.77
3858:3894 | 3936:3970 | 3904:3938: 2.54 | 7.13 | 6.08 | 6.52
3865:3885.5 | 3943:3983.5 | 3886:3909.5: 1.54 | 7.58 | 6.43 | 7.29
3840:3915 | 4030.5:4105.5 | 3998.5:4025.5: -2.01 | 7.36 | 8.41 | 8.1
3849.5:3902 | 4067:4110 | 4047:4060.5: -1.03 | 7.33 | 8.3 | 8.14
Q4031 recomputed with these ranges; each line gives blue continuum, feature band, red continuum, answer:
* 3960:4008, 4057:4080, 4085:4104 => -1.59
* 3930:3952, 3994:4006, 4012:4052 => -1.55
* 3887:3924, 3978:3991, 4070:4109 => -1.44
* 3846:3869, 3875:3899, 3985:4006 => 3.37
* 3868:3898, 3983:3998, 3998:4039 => -0.38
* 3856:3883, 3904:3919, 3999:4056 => 0.44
